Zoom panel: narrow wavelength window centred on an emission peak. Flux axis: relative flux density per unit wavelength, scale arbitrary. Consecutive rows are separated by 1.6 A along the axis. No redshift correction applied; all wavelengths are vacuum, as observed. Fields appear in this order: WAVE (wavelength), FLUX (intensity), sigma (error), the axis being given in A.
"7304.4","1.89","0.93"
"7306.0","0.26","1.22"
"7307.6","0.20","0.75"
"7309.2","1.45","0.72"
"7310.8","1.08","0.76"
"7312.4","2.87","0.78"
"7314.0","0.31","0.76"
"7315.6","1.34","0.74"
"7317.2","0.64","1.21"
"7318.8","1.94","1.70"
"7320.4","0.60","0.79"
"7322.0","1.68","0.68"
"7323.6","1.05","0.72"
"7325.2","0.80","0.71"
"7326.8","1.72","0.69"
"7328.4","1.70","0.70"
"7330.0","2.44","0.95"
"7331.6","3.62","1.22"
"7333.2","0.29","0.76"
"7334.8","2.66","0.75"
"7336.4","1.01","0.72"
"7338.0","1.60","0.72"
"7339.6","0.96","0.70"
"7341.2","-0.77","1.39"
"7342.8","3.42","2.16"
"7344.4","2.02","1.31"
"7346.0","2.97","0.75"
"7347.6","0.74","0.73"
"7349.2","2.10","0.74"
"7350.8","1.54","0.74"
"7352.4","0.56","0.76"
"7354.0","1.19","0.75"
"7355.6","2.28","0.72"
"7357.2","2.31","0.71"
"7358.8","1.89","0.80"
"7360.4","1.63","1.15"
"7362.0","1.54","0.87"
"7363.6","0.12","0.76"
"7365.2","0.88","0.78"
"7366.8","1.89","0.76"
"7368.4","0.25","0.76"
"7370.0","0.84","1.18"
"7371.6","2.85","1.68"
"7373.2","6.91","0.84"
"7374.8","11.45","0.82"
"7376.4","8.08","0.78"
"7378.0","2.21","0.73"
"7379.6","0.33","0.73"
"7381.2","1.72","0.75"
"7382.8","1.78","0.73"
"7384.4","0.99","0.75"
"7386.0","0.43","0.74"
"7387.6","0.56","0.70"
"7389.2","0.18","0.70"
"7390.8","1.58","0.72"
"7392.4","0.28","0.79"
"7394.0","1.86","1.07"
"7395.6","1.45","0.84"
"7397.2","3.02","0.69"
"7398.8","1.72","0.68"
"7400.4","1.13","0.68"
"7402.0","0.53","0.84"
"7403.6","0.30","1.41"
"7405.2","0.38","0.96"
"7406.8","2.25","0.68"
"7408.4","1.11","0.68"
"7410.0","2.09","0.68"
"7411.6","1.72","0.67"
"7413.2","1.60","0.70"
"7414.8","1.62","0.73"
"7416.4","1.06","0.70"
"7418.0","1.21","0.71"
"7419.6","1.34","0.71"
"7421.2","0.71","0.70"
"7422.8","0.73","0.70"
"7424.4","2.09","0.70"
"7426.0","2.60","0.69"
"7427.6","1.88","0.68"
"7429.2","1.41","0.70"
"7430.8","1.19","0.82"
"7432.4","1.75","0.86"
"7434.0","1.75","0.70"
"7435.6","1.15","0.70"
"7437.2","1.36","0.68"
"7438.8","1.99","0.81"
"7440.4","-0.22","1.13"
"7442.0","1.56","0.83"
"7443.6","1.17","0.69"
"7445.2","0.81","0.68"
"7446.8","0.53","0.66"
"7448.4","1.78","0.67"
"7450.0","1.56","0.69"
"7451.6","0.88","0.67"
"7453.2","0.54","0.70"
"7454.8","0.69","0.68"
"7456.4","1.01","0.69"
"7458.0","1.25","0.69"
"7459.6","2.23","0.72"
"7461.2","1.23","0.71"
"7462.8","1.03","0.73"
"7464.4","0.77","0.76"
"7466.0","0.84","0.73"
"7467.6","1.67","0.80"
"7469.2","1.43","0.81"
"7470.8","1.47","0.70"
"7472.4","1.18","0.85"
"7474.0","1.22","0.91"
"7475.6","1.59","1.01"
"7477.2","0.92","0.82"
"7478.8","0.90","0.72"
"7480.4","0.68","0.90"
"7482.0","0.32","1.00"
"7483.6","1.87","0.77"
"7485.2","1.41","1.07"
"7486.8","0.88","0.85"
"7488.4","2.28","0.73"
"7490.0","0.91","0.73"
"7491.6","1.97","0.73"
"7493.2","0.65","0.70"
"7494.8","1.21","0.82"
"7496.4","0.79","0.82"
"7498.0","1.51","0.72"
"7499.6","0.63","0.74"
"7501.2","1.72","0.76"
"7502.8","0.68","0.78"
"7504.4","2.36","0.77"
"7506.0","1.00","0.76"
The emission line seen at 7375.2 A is Halpha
